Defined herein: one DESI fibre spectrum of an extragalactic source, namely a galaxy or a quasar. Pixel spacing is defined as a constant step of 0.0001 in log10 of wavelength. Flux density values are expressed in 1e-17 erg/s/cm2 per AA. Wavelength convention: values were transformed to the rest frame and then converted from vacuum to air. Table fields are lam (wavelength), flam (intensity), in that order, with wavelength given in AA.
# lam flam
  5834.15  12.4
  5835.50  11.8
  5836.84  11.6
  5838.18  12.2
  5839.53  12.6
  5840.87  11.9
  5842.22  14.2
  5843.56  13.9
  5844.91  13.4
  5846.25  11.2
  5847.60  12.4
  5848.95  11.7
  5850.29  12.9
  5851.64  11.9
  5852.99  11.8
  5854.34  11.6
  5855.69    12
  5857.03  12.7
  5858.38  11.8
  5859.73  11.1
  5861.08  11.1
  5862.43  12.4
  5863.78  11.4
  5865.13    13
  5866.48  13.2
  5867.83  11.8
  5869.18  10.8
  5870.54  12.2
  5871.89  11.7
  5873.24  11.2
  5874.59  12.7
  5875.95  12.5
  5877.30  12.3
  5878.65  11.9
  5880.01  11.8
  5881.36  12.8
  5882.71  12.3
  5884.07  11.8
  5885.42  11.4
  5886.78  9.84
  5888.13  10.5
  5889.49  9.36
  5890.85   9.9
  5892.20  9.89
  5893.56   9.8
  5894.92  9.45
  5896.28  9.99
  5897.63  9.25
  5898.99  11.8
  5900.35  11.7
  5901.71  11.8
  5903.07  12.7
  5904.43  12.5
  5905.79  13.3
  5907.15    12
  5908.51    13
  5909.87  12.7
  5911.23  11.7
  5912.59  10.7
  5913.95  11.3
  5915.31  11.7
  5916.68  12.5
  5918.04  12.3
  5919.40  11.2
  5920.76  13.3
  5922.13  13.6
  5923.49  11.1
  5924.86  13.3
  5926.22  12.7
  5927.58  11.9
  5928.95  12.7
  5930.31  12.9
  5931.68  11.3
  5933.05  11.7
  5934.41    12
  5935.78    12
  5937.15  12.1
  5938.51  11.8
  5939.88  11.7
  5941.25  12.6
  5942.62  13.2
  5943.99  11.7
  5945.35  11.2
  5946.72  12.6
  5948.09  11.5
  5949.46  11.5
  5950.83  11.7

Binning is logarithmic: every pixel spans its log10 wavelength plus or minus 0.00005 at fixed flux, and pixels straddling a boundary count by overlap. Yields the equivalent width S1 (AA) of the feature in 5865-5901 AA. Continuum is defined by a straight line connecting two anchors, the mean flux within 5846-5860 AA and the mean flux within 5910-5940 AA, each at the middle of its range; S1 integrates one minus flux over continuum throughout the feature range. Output 2.24 AA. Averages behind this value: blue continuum 12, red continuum 12.1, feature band 11.3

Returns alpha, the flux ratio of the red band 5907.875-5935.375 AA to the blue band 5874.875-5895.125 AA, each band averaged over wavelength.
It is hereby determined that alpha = 1.10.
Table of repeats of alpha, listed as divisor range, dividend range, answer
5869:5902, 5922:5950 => 1.09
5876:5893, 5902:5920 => 1.08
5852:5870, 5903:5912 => 1.05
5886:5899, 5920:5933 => 1.26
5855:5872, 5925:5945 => 1.02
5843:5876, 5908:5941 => 1.00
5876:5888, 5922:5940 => 1.04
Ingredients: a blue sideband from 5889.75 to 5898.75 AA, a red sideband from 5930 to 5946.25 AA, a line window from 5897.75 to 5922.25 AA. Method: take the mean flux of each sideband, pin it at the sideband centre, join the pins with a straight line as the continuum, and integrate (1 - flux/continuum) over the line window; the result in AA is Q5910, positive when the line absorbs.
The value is -3.5 AA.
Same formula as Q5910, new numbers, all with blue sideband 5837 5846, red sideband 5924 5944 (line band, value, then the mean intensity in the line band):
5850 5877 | 1.58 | 12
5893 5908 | 1.37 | 11.3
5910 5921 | 0.49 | 11.8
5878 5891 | 1.42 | 11.2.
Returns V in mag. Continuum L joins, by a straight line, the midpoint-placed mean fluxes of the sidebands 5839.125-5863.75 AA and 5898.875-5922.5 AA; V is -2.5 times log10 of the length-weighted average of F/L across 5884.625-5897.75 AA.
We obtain 0.22 mag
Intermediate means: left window 12.2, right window 12.2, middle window 9.99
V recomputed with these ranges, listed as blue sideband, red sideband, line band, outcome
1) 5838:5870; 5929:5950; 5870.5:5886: 0.01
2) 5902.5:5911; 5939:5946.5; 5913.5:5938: 0.01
